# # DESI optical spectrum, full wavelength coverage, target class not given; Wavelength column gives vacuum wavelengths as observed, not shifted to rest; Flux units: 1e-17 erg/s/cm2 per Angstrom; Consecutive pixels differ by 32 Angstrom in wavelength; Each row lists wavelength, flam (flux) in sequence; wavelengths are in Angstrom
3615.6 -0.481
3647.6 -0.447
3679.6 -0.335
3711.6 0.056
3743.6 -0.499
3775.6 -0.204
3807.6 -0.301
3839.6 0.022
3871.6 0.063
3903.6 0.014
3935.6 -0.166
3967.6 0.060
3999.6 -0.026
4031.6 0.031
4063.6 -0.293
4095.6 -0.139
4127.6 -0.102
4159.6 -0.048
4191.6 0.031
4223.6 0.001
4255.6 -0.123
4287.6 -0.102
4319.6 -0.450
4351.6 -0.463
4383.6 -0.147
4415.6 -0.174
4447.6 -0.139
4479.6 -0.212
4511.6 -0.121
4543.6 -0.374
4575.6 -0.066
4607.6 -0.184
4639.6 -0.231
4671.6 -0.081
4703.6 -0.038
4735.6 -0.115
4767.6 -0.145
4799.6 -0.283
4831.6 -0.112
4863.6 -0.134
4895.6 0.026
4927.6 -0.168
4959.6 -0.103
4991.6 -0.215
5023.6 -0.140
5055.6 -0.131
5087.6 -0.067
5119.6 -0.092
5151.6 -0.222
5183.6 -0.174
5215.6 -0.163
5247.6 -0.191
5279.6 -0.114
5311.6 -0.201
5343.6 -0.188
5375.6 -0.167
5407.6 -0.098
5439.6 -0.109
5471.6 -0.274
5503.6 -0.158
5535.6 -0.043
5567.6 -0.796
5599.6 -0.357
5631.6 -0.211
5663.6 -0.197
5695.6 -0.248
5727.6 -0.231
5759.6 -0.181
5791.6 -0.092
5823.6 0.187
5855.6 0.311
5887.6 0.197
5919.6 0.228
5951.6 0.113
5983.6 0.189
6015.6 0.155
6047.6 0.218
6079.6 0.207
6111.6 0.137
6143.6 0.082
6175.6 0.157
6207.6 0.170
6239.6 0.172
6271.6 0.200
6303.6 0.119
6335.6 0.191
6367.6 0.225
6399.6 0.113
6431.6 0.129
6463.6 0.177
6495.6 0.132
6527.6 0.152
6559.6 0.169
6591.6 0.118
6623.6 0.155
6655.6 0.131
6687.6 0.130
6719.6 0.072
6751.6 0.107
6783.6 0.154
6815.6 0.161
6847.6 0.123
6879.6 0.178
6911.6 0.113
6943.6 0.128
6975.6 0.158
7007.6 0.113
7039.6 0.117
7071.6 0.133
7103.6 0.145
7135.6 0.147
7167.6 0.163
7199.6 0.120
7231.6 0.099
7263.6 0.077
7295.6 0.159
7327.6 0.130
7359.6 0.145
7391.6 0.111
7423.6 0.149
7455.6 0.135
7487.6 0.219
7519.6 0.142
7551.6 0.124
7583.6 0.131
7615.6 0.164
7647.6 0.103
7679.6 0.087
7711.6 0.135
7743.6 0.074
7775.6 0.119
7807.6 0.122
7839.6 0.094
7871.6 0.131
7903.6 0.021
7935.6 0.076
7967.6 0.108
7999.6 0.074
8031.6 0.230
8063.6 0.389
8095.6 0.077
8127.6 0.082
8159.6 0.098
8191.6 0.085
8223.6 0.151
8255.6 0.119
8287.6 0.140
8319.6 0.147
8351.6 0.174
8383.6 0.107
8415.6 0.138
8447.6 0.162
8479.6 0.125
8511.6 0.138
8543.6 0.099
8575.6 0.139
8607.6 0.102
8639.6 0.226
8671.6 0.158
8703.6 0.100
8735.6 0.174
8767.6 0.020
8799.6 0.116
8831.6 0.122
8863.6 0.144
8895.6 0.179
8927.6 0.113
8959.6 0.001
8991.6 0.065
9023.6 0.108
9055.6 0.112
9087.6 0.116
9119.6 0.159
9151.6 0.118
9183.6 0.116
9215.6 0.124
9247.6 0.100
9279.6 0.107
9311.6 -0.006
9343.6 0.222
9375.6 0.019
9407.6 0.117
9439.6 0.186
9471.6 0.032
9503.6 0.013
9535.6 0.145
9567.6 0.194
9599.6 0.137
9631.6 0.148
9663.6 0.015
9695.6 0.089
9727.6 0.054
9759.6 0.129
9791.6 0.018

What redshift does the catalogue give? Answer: 0.608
